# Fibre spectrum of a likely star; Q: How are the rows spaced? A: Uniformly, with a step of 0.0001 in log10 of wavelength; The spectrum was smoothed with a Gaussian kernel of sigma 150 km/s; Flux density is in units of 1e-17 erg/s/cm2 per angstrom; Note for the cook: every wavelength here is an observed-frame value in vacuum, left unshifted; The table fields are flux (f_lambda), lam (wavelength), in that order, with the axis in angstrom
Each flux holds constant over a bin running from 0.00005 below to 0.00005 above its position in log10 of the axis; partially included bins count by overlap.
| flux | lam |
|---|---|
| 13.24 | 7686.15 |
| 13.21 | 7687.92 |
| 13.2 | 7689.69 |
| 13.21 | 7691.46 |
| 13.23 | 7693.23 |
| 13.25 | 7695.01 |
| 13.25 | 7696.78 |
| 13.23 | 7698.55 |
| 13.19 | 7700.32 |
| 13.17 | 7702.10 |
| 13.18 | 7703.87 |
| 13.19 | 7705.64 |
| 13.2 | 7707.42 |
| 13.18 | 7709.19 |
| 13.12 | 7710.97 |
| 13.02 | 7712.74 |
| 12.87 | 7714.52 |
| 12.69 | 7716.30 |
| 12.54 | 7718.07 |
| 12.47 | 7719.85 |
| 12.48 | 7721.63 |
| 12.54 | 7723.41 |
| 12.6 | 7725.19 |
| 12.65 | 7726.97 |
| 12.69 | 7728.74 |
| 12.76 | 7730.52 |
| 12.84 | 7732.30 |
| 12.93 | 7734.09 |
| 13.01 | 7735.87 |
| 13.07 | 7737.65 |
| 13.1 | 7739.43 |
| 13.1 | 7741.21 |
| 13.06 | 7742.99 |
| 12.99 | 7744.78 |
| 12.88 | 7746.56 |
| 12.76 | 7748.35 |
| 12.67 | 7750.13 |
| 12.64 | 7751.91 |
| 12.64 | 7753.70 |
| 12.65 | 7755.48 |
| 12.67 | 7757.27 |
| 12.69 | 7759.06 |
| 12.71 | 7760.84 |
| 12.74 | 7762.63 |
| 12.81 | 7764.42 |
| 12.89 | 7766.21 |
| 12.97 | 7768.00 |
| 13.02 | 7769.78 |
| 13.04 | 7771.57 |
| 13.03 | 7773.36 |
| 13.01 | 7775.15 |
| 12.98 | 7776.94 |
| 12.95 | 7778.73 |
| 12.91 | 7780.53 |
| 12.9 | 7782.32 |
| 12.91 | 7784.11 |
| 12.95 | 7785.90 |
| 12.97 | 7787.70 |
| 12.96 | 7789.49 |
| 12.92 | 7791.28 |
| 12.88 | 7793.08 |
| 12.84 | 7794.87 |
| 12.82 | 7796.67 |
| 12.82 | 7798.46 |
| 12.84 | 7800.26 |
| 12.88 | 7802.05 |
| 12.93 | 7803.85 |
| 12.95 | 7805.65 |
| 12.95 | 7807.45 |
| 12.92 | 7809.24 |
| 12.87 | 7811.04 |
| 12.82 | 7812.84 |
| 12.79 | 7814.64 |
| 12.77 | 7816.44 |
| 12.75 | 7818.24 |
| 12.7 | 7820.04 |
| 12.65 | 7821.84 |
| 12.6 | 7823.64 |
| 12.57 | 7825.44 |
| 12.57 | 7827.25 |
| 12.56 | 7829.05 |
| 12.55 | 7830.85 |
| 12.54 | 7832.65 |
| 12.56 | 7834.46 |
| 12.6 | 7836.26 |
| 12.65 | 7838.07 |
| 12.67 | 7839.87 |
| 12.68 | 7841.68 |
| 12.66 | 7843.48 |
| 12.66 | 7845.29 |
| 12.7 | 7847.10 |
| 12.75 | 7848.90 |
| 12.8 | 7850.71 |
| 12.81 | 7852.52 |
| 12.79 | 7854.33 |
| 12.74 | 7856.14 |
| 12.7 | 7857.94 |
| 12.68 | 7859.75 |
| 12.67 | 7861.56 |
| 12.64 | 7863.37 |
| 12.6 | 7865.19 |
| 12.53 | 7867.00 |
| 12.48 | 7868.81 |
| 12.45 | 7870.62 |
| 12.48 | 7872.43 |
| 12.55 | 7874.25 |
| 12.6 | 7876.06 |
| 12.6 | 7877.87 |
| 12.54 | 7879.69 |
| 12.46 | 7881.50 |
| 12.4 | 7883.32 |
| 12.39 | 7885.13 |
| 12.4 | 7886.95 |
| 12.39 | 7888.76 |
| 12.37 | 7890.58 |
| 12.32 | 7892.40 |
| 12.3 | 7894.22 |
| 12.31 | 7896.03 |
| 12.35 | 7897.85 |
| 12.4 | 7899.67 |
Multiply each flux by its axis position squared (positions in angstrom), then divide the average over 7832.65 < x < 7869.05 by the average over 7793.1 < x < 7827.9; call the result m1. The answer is 1.0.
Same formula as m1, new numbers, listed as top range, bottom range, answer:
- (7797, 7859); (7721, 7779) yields 1.01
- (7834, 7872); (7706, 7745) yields 1.02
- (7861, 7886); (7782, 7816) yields 0.99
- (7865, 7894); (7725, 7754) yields 1.00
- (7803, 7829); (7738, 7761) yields 1.01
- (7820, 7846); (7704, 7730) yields 1.01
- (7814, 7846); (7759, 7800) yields 0.99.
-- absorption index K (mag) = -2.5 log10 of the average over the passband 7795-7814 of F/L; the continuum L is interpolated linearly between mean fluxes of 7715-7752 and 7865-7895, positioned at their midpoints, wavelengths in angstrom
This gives -0.02 mag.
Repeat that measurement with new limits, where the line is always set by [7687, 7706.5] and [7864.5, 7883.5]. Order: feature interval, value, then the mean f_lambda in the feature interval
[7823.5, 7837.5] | 0.01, 12.6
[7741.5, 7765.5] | 0.02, 12.8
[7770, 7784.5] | -0.01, 13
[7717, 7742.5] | 0.03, 12.8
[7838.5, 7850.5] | -0.01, 12.7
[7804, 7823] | -0.01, 12.8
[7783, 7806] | -0.01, 12.9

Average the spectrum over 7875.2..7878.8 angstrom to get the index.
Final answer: 12.6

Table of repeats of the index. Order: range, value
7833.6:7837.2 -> 12.6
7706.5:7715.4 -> 13.1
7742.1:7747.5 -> 13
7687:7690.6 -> 13.2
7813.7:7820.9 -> 12.8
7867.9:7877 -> 12.5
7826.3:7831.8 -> 12.6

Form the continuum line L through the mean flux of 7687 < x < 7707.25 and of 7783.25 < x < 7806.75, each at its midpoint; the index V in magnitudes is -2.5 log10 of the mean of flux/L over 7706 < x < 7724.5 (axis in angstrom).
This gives 0.03 mag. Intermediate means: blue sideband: 13.2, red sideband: 12.9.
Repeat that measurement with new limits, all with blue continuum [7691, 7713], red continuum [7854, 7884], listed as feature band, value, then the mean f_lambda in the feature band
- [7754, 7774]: 0.01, 12.8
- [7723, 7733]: 0.03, 12.7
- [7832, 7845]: 0.01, 12.6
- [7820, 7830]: 0.01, 12.6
